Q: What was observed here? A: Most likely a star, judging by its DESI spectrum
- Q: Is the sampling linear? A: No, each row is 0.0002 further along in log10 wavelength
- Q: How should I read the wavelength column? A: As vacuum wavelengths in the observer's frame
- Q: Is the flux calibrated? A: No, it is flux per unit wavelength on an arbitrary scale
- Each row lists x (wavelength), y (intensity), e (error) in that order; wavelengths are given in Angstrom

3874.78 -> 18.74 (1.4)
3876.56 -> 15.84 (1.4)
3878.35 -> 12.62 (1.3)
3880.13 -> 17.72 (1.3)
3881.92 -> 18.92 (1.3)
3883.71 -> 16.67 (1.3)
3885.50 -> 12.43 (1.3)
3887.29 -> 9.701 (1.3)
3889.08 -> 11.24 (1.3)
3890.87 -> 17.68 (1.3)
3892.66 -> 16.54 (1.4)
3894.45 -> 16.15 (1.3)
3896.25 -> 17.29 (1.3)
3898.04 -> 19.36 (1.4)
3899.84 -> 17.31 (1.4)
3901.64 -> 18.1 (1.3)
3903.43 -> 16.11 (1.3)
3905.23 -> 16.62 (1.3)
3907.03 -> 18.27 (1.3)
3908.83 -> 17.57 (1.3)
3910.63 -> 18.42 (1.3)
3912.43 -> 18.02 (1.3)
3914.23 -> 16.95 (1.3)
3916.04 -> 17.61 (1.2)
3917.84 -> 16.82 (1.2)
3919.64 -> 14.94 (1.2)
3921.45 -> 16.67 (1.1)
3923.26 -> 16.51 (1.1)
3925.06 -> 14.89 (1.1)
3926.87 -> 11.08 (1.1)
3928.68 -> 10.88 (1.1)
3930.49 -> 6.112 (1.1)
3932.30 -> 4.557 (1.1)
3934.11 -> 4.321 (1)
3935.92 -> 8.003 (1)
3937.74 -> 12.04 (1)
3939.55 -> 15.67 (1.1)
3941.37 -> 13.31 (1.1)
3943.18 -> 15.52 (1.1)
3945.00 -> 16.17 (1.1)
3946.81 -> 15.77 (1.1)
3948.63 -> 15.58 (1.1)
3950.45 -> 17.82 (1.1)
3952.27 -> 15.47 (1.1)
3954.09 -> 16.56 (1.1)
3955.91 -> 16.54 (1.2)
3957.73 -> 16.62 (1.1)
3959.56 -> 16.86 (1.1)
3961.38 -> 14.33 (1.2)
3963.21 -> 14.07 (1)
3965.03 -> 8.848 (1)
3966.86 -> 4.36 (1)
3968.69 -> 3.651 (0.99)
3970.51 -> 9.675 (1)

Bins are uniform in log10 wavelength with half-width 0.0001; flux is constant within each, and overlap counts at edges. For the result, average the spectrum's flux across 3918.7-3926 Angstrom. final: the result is 15.7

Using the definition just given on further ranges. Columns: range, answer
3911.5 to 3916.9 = 17.5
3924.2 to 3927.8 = 12.9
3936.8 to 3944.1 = 14.1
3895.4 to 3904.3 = 17.6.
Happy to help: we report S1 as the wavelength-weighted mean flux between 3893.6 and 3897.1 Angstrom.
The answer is 16.7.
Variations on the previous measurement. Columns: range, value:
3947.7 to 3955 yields 16.4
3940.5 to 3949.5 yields 15.3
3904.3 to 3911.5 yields 17.7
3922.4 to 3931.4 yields 11.9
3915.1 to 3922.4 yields 16.5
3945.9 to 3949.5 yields 15.7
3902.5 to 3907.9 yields 17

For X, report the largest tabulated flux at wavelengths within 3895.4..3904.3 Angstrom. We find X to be 19.36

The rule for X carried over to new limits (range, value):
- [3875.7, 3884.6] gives 18.92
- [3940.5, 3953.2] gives 17.82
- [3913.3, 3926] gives 17.61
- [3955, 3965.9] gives 16.86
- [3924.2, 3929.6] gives 14.89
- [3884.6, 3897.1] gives 17.68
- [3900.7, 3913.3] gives 18.42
